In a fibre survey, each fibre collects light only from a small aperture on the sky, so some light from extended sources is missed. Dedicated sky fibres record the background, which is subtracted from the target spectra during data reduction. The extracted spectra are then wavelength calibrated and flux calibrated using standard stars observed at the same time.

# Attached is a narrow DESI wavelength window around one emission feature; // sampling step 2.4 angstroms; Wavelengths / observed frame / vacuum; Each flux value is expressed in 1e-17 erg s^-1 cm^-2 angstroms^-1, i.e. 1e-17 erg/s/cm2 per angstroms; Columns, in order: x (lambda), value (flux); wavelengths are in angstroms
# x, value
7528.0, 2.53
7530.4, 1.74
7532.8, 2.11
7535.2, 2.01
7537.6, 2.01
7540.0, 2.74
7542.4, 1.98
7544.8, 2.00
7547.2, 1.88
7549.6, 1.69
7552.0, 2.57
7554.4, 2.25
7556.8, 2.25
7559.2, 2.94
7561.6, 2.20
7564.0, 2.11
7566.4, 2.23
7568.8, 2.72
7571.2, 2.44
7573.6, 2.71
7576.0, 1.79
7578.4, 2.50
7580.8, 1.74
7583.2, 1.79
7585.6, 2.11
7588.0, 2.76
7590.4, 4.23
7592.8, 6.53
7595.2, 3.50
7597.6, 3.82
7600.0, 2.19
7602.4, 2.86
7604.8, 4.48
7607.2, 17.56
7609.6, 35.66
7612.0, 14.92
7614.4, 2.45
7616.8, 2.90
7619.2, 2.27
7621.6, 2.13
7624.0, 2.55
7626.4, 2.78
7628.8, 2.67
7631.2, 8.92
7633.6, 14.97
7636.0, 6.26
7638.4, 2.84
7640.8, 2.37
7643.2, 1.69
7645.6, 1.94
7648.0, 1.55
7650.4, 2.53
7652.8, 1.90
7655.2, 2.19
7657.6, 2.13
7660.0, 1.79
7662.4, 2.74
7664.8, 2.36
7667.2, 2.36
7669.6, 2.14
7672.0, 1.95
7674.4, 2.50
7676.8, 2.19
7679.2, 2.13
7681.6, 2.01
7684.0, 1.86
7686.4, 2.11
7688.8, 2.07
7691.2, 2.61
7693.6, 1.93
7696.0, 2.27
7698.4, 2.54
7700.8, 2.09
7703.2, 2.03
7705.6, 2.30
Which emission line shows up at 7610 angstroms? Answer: Halpha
